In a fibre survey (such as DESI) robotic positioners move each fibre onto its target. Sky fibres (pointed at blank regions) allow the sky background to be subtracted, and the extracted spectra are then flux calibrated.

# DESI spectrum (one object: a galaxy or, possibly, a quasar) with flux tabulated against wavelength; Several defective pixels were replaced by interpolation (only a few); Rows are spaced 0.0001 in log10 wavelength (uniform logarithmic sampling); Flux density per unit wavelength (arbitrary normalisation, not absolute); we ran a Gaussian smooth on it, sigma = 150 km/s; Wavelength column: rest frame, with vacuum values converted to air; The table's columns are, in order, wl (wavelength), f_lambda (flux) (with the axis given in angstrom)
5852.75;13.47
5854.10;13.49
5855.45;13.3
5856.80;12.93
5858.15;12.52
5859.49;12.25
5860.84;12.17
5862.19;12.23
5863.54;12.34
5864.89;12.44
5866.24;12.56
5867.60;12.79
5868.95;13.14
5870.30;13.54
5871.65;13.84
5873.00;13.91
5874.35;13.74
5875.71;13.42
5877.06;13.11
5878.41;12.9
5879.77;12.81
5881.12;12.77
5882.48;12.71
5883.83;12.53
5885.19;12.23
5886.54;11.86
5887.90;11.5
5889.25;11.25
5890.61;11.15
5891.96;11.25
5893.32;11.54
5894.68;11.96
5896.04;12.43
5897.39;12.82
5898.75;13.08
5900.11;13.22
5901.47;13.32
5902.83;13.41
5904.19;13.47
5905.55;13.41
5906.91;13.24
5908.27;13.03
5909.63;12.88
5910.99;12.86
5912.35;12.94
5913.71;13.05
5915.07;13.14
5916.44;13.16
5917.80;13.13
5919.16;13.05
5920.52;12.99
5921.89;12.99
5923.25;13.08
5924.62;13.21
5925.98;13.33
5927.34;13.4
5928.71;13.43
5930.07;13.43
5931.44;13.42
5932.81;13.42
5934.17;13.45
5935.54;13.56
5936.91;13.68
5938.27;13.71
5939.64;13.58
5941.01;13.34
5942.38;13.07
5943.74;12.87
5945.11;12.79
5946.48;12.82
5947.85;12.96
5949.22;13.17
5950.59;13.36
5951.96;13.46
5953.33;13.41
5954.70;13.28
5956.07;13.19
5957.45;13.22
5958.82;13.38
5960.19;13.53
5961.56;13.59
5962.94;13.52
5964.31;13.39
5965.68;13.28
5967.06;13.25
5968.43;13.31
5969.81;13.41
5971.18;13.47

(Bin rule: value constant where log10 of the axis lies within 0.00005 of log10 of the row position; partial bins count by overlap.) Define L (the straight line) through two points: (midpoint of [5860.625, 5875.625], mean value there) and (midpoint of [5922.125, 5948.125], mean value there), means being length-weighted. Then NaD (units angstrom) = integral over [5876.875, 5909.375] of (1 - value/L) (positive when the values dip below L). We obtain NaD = 1.4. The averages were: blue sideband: 13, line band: 12.5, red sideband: 13.3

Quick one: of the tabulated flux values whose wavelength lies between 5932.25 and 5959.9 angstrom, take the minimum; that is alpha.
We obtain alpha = 12.79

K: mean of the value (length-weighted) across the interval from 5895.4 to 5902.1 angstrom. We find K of 13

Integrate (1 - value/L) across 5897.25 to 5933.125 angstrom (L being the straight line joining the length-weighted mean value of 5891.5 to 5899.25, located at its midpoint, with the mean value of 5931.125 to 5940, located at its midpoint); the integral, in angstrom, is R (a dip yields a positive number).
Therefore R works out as -0.9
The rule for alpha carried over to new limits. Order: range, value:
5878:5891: 11.15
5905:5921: 12.86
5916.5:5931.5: 12.99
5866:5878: 12.56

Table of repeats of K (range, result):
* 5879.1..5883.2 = 12.8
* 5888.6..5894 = 11.3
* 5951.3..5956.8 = 13.3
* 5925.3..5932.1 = 13.4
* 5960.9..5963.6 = 13.5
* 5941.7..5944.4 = 13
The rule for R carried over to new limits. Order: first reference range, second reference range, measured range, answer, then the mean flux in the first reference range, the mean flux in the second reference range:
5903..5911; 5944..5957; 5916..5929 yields 0.0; 13.2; 13.1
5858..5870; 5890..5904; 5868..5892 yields -0.4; 12.5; 12.5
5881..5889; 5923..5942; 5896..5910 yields -0.6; 12.2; 13.4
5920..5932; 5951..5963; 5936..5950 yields 0.1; 13.3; 13.4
